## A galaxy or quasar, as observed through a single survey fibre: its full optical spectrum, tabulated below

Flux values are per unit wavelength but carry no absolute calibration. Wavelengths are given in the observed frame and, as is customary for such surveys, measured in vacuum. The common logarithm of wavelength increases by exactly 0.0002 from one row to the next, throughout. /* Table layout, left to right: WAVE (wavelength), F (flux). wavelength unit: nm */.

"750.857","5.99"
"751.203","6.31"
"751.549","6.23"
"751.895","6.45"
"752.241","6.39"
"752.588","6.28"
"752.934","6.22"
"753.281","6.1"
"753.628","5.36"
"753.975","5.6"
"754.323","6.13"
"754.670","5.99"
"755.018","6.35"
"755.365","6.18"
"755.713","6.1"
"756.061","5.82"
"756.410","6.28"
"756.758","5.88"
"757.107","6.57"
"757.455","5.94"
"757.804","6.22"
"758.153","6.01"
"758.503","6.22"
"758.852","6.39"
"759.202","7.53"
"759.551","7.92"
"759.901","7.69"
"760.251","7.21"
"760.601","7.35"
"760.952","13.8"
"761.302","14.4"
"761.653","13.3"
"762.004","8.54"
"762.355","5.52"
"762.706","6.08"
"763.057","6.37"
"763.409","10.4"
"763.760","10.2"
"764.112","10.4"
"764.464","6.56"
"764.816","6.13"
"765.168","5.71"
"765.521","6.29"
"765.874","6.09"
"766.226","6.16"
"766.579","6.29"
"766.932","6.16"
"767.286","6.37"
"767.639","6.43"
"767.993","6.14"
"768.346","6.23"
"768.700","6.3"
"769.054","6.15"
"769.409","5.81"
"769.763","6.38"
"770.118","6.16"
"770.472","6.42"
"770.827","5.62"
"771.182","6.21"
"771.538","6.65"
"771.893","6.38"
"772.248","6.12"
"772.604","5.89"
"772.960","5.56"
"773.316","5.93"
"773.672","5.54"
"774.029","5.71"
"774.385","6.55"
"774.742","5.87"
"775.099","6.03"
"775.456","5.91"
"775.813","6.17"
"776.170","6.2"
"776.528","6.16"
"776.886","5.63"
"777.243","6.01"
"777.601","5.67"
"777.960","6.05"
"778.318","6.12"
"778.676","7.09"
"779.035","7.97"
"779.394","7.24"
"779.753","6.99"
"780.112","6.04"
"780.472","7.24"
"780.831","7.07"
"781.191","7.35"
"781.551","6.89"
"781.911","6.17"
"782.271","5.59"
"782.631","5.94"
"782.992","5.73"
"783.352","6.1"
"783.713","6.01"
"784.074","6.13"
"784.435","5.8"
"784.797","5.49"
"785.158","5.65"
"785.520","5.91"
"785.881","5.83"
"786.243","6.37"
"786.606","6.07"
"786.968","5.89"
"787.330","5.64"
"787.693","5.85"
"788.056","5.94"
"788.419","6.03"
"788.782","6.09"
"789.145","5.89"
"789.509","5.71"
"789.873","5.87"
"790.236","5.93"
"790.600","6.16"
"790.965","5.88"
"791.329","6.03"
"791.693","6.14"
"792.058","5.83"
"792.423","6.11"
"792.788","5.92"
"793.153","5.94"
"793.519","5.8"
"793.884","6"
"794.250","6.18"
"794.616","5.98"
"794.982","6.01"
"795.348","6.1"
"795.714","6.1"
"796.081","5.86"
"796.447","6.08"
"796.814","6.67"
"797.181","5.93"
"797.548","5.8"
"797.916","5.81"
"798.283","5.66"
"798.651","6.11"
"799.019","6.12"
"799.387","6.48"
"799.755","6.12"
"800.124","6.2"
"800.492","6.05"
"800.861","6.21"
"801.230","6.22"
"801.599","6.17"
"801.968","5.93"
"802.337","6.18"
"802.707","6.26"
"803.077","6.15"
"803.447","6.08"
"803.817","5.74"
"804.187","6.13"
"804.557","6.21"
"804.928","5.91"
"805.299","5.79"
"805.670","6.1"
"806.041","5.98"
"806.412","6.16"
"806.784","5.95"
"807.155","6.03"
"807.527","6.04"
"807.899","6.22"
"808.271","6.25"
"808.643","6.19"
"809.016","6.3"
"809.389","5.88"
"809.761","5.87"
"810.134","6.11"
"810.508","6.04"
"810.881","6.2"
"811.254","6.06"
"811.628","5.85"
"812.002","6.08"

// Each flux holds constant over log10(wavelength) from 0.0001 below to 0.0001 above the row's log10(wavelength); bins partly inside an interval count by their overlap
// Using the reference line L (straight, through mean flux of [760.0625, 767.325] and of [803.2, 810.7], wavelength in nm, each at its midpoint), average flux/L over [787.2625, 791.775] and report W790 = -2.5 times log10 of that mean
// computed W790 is 0.158 mag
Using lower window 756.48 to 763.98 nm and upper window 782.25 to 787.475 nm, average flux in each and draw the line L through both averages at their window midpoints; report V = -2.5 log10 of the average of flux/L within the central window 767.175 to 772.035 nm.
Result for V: 0.16 mag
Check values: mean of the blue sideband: 8.07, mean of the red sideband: 5.89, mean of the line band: 6.23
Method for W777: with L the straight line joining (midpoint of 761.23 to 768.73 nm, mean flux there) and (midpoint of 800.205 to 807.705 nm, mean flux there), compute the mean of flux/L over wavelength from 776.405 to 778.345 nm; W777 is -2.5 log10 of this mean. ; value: 0.19 mag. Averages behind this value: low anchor 7.47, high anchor 6.07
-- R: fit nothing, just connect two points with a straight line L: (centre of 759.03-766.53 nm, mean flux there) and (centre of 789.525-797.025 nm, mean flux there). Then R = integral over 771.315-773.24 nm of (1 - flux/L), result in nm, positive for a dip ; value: 0.37 nm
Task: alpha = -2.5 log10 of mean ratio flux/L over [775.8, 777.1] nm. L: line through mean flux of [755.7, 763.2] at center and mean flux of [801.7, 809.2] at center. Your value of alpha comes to 0.17 mag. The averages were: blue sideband 7.64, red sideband 6.08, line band 6.02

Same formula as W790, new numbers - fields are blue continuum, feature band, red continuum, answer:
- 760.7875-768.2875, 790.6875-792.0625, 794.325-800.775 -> 0.07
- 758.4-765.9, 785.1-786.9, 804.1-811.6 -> 0.19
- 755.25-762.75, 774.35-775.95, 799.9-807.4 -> 0.17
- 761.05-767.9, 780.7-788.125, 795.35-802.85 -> 0.13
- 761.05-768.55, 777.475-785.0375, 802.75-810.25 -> 0.10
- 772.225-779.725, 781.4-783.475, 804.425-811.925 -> 0.02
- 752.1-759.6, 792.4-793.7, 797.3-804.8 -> 0.03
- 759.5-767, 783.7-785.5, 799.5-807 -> 0.21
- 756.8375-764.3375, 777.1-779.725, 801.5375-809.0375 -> 0.12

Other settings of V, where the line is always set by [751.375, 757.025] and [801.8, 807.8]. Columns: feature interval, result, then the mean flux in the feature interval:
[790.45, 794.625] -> 0.01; 6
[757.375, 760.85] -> -0.15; 7.02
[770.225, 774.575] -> 0.00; 6.05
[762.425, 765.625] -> -0.23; 7.53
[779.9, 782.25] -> -0.11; 6.71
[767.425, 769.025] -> -0.03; 6.27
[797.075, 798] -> 0.04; 5.84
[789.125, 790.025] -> 0.05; 5.8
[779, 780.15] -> -0.17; 7.07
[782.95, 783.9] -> 0.01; 5.98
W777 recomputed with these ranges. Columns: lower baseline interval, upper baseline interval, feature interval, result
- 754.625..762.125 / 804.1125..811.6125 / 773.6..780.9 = 0.11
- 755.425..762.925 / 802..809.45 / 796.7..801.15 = 0.04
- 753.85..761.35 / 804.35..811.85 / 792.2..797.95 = 0.05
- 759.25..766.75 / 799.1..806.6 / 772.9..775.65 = 0.27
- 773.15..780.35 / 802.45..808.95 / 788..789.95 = 0.05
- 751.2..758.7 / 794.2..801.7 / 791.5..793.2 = 0.02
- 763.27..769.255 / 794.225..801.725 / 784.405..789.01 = 0.09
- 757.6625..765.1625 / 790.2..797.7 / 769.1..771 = 0.25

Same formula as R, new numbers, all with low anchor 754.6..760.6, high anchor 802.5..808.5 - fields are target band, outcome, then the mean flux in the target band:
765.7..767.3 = 0.059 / 6.2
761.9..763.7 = -0.291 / 7.52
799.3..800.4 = -0.020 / 6.23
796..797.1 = -0.011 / 6.21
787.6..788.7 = 0.048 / 5.96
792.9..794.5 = 0.052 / 5.98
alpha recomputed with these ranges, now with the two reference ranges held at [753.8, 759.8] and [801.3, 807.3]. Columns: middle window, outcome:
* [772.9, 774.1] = 0.10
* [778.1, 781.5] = -0.13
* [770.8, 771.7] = 0.00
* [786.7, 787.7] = 0.06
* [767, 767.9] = -0.01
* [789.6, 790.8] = 0.03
